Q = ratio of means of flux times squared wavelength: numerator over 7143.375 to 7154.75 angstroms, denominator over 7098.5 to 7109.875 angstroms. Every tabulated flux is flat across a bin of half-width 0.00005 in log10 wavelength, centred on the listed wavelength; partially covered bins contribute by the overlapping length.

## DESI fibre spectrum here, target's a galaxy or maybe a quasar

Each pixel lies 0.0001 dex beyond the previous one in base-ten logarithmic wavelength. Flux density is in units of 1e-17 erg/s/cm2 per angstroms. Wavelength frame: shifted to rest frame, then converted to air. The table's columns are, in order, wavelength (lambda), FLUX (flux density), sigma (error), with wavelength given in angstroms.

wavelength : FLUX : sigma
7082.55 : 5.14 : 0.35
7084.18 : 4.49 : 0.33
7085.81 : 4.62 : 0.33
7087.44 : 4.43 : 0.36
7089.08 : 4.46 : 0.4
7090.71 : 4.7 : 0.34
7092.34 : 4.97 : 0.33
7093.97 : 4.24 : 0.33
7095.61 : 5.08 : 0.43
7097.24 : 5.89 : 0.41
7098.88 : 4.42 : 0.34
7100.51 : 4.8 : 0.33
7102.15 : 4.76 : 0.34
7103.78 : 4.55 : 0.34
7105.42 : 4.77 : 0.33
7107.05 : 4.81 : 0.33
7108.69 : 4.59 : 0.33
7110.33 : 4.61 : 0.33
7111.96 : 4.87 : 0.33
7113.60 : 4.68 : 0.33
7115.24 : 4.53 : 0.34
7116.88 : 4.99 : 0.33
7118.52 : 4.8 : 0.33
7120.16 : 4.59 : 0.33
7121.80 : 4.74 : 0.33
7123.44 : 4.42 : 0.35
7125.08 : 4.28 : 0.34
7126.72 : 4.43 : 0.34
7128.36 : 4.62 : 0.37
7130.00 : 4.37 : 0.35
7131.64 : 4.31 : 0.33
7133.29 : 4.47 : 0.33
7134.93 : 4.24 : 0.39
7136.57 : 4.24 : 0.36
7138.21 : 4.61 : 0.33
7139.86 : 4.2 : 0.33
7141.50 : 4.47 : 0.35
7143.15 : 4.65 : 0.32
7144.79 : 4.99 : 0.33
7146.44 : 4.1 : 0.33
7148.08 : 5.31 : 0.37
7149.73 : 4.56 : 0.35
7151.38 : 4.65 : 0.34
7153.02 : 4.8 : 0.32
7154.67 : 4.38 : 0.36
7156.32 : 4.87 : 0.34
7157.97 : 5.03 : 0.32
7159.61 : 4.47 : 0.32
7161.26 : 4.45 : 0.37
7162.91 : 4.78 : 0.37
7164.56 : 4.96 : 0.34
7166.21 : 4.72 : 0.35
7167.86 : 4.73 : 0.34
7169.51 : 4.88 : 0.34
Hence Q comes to 1.02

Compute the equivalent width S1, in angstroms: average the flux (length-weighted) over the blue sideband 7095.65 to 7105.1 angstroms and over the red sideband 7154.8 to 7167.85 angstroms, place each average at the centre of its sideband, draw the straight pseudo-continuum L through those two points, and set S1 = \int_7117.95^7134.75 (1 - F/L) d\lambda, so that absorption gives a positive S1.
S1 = 1.2 angstroms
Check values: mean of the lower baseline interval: 4.89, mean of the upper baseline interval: 4.73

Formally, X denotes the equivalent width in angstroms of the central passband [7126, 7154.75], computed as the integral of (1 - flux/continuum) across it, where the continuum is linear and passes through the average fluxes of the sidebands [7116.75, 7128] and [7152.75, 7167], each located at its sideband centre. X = 0.7 angstroms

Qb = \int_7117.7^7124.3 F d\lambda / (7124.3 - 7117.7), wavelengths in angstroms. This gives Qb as 4.63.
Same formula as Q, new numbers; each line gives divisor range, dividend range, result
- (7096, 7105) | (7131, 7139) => 0.90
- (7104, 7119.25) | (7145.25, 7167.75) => 1.01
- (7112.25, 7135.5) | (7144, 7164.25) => 1.04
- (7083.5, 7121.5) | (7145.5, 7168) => 1.01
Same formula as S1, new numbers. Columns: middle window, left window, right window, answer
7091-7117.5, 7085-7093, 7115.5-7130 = -1.0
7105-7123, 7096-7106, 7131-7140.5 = -0.2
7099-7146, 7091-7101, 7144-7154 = 2.3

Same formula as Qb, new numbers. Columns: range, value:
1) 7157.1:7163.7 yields 4.69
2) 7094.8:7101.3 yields 5.05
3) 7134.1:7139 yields 4.37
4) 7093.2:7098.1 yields 5.06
